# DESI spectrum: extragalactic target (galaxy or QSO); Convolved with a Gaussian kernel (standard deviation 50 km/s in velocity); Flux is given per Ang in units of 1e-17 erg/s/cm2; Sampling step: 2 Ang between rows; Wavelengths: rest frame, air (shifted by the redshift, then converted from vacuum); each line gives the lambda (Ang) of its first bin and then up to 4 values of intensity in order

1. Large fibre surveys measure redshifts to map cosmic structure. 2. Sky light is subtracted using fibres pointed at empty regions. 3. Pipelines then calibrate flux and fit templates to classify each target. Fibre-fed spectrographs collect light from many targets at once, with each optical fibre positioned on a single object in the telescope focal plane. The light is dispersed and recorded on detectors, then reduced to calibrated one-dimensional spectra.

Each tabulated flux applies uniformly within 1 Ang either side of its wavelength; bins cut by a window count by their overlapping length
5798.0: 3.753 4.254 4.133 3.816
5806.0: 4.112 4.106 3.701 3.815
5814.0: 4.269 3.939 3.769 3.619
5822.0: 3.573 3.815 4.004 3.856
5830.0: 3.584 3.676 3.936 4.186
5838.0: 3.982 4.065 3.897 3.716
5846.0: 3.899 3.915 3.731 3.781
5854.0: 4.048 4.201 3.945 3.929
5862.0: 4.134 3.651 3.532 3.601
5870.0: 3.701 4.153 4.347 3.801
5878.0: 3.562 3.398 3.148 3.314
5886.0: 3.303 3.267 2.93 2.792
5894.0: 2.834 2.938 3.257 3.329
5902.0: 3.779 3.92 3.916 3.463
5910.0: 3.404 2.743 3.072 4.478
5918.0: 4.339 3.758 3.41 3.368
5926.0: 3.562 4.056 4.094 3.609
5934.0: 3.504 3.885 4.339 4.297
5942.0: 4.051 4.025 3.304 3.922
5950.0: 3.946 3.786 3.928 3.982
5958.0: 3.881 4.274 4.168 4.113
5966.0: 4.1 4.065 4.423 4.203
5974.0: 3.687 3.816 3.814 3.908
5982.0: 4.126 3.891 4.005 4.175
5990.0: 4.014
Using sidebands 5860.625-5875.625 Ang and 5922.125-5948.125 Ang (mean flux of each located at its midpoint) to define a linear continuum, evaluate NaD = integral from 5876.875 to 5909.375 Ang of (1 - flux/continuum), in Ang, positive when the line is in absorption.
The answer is 4.5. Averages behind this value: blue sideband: 3.87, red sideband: 3.83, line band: 3.32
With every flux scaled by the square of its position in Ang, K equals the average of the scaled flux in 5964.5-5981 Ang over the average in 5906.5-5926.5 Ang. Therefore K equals 1.14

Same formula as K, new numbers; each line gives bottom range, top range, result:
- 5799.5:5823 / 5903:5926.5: 0.96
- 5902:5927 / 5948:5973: 1.14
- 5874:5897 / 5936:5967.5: 1.26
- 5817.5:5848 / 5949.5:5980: 1.09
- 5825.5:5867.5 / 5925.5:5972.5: 1.06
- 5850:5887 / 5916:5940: 1.05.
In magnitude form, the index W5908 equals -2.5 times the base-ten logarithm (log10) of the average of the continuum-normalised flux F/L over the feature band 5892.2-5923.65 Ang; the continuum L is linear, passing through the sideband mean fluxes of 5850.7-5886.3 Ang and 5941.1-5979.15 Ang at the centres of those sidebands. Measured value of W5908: 0.11 mag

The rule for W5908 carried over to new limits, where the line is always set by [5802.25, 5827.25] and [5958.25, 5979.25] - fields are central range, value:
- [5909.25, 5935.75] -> 0.10 mag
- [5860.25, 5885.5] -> 0.07 mag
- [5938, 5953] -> 0.03 mag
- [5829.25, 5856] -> 0.01 mag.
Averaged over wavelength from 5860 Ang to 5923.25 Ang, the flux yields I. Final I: 3.53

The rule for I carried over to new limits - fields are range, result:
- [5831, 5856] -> 3.91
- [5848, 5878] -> 3.89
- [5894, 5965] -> 3.76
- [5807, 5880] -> 3.87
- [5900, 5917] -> 3.58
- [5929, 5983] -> 3.97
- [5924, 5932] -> 3.8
